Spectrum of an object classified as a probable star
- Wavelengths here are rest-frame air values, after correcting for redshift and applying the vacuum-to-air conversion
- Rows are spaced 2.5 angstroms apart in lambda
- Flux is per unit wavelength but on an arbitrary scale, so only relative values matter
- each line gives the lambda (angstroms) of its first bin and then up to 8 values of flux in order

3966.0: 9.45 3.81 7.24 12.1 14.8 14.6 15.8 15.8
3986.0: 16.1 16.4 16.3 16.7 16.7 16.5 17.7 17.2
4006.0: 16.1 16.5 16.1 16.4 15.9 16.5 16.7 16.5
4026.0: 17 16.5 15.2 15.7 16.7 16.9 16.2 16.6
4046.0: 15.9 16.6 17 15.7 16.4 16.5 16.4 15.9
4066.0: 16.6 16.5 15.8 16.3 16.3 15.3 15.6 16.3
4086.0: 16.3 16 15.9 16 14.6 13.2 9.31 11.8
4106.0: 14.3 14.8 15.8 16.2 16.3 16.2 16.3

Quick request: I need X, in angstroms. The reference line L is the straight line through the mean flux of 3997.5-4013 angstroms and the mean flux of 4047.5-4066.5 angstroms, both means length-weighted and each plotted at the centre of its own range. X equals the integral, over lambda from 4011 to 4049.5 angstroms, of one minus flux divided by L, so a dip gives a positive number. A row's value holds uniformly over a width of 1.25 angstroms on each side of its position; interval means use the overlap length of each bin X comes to 0.43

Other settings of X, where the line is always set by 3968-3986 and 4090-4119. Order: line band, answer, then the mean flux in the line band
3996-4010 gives -4.0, 16.8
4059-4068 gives -1.6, 16.3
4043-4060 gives -3.3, 16.4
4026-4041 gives -3.1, 16.3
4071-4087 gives -2.1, 16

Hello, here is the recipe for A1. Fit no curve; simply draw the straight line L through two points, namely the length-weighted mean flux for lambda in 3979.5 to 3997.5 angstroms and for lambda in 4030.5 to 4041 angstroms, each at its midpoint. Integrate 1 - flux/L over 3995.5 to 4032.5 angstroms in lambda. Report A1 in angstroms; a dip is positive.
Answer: -0.6 angstroms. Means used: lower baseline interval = 16.2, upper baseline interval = 16.2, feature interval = 16.5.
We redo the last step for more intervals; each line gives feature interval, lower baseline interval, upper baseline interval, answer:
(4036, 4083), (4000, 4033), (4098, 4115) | -3.52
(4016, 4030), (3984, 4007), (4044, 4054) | -0.05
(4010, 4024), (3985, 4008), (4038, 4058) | 0.16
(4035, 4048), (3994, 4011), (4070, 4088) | -0.09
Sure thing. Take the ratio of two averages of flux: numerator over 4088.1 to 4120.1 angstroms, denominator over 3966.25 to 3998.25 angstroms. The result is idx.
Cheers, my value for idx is 1.06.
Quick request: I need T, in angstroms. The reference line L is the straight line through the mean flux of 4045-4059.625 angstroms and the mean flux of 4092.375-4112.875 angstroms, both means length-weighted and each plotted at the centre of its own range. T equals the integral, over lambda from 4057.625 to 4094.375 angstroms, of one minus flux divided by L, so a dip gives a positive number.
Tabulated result -2.4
